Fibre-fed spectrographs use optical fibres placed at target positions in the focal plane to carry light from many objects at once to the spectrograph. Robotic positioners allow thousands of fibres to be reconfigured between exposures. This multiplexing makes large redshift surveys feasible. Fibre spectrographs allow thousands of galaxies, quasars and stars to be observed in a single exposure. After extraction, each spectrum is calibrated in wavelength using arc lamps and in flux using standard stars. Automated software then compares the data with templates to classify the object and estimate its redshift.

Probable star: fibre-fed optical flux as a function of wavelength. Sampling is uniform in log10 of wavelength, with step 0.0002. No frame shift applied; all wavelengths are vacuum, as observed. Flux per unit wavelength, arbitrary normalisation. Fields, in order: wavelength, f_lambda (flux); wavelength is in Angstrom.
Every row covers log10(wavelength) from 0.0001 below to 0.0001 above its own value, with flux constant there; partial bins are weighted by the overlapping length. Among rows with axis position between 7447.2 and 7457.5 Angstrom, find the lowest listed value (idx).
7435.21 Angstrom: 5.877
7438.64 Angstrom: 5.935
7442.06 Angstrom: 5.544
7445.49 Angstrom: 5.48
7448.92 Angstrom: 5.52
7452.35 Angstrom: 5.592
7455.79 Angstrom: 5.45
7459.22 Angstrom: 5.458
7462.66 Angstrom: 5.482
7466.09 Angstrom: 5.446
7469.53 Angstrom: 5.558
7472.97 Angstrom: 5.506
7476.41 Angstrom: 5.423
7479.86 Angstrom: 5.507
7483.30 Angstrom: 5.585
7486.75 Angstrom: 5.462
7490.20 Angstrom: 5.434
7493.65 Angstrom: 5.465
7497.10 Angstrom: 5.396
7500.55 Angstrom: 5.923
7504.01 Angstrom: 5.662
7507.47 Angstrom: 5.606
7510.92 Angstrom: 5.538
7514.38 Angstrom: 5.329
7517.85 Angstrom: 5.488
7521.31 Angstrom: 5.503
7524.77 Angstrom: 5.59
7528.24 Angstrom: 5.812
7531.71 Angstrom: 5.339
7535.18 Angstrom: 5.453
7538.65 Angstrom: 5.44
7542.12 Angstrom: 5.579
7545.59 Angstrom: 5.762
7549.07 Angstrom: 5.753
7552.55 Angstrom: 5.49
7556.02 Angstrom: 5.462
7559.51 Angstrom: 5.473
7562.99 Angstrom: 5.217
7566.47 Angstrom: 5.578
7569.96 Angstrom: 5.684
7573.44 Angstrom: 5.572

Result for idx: 5.45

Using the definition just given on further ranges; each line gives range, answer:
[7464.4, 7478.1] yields 5.423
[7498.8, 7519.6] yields 5.329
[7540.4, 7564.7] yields 5.217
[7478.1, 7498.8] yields 5.396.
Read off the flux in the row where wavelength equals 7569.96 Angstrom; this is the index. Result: 5.684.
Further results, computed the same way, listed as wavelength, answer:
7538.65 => 5.44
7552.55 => 5.49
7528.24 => 5.812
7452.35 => 5.592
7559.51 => 5.473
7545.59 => 5.762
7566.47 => 5.578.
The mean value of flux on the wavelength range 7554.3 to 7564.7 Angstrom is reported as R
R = 5.38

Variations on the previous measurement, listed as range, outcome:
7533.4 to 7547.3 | 5.56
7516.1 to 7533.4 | 5.54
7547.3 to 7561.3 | 5.54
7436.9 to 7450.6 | 5.62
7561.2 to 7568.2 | 5.4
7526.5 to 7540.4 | 5.51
